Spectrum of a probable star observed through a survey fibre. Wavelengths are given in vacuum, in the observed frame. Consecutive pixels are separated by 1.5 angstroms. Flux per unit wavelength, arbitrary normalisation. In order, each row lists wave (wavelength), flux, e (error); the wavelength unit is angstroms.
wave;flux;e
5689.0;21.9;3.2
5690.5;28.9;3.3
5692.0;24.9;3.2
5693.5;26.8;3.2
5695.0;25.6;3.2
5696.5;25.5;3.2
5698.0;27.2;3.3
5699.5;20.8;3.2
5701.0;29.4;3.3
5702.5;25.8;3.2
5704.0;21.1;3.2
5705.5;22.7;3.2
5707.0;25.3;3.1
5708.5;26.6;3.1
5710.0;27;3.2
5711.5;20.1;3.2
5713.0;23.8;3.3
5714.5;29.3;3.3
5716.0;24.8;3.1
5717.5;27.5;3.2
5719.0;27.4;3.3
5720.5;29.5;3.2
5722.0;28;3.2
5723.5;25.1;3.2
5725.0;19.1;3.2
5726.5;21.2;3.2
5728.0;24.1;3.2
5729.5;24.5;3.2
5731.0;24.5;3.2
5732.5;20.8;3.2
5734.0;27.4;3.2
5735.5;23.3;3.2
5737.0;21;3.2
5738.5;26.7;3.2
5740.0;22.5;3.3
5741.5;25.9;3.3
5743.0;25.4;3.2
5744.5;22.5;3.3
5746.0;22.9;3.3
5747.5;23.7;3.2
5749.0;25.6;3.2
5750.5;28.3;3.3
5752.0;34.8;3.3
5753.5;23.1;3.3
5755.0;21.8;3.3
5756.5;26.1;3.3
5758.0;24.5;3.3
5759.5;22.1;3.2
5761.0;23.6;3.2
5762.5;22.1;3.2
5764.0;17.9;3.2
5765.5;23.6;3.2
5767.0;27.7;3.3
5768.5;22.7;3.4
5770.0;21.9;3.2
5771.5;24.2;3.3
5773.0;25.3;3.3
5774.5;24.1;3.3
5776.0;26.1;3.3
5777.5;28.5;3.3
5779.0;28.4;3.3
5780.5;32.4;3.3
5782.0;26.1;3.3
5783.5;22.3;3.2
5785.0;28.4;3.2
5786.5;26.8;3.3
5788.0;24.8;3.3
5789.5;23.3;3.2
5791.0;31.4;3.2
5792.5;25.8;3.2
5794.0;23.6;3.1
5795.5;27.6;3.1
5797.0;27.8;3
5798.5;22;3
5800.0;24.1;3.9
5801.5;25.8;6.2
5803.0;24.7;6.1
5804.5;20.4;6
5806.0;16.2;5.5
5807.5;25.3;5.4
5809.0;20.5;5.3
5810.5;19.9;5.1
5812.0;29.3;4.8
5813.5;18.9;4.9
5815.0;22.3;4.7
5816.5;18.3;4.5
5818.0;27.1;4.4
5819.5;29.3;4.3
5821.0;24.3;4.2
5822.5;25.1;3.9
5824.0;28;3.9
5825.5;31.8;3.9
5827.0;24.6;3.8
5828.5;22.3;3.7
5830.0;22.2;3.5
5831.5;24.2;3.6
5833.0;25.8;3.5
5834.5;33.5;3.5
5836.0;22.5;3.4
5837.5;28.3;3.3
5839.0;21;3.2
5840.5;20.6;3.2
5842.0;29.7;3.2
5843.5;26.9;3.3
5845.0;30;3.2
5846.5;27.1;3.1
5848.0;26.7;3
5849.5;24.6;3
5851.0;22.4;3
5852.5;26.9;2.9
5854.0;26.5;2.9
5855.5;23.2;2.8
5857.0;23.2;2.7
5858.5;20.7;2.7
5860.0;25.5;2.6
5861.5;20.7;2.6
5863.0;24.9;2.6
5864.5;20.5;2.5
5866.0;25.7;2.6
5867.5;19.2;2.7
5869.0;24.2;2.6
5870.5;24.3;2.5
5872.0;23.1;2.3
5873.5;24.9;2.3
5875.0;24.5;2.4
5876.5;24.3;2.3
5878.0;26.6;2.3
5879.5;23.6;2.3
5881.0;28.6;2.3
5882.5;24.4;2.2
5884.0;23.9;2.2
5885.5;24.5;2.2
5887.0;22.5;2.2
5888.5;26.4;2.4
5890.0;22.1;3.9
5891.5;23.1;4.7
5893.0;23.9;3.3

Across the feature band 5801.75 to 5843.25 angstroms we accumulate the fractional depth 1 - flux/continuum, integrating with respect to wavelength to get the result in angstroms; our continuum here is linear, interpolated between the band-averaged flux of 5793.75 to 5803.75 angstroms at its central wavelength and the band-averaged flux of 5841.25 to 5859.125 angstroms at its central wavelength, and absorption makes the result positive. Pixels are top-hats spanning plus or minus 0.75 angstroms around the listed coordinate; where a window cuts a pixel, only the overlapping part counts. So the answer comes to 1.74 angstroms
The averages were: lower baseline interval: 25.2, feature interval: 24.3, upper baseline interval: 25.7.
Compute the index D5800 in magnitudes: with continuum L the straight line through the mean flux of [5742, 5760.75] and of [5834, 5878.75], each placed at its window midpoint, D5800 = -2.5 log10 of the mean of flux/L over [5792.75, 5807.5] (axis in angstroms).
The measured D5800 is 0.051 mag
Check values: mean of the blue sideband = 25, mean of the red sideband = 24.7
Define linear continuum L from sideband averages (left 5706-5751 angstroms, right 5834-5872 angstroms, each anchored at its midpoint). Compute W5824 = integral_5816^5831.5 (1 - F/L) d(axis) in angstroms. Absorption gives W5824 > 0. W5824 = -0.4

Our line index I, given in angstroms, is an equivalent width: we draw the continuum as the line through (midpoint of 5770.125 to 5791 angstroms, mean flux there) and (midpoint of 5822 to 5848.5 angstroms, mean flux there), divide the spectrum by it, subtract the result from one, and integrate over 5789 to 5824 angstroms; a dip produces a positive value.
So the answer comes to 2.8 angstroms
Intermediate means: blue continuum 26.3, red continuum 26.1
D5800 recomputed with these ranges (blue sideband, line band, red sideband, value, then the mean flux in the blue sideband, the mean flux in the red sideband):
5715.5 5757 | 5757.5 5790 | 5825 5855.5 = 0.02 mag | 24.9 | 25.8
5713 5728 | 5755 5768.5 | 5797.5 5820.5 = 0.05 mag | 25.6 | 23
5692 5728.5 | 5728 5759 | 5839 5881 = 0.01 mag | 25.2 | 24.5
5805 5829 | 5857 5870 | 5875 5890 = 0.08 mag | 23.9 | 24.8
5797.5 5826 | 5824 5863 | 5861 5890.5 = -0.06 mag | 23.8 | 24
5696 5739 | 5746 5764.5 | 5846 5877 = 0.00 mag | 24.8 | 23.9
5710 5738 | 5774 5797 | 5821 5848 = -0.05 mag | 24.6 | 26.1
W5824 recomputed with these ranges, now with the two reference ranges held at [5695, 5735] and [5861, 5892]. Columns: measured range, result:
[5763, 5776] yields 0.6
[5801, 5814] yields 1.1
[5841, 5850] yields -1.2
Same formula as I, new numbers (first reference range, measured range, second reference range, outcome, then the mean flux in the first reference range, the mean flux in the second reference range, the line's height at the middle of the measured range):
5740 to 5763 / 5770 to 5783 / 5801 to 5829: -1.1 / 24.8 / 23.9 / 24.4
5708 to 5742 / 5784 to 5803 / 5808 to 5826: -1.0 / 24.8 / 24.5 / 24.6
